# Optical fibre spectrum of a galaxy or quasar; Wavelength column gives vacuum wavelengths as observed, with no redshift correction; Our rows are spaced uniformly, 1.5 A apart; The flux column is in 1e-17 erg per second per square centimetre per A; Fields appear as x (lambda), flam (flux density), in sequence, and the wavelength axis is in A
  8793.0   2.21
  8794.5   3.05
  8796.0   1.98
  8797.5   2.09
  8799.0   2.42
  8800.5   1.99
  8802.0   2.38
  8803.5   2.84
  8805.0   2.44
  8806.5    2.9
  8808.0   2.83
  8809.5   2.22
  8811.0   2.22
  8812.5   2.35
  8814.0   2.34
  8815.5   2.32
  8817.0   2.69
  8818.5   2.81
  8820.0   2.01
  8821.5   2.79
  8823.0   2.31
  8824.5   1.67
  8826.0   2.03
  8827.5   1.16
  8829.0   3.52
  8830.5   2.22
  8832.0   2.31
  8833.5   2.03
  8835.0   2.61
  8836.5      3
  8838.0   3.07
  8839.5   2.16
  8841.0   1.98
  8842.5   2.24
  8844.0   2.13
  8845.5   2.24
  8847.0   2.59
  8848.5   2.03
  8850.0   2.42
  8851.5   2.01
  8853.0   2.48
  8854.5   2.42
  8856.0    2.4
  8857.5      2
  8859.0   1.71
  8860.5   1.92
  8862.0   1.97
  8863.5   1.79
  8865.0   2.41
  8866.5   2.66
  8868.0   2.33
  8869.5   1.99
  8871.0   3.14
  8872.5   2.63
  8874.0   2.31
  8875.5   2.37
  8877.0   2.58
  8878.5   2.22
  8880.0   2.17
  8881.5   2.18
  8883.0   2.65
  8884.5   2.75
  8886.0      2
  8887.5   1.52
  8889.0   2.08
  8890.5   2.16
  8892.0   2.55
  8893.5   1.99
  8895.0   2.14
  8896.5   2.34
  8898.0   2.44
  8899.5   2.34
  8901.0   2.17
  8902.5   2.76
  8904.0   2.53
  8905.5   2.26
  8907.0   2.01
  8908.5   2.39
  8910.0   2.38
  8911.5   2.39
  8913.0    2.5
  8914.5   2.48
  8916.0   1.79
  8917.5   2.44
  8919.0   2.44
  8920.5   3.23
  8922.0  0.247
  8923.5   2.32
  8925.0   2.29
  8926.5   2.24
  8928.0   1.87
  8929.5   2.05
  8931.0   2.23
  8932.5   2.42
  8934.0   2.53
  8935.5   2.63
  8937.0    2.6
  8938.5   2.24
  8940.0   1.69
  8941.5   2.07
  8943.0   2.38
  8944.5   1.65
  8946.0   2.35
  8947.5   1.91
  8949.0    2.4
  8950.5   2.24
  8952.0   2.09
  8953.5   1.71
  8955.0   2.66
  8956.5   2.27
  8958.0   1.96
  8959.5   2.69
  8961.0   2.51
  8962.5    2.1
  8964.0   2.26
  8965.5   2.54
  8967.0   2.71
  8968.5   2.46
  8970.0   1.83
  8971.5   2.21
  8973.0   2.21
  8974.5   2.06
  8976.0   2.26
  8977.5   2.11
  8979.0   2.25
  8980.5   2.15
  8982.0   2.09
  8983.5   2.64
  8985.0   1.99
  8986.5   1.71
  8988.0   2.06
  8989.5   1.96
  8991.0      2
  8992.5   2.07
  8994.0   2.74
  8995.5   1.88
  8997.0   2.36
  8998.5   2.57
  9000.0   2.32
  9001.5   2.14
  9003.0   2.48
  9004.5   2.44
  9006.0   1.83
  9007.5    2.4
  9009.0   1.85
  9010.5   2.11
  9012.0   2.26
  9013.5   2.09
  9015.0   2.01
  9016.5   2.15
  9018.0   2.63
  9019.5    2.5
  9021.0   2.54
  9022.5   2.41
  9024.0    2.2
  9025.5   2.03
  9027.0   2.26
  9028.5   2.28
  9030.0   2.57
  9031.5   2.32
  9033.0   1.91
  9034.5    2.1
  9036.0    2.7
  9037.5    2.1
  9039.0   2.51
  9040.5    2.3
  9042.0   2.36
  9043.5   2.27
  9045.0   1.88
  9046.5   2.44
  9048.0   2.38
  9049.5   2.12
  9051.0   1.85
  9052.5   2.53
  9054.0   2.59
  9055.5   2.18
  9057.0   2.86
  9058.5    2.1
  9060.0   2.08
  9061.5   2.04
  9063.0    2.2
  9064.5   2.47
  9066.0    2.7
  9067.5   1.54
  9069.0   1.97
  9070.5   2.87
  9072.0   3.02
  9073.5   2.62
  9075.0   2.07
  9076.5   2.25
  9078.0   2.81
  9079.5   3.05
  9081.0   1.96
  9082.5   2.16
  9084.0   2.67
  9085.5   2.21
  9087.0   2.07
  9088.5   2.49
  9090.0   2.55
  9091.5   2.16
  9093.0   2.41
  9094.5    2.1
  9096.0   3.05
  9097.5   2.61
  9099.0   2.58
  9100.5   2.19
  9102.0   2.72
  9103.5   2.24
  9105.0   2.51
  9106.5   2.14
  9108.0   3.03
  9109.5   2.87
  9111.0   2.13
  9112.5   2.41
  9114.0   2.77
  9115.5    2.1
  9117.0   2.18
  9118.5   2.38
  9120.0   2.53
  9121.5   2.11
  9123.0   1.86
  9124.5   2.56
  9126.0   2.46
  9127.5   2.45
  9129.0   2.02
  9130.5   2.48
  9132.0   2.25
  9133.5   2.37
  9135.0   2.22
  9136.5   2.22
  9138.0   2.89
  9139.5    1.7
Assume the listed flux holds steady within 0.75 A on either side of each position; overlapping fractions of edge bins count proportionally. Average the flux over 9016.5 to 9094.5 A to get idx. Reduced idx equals 2.33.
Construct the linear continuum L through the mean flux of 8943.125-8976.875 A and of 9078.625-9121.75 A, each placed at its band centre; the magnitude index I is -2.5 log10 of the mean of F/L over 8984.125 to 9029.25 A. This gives 0.04 mag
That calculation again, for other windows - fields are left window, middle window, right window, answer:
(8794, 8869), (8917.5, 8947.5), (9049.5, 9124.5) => 0.08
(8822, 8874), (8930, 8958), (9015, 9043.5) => 0.04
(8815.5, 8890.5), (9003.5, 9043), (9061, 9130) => 0.05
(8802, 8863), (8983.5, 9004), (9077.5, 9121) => 0.10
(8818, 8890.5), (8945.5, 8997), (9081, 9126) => 0.06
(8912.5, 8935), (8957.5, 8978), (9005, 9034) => -0.03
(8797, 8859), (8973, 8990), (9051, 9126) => 0.12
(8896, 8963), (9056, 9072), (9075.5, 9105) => 0.04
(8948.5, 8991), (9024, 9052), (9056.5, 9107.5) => 0.04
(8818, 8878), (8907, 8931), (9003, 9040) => 0.04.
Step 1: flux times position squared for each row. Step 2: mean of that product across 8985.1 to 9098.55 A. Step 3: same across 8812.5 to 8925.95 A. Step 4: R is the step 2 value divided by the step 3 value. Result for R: 1.04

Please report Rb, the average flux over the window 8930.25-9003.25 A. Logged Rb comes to 2.23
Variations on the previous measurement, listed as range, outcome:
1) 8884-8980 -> 2.24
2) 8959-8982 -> 2.28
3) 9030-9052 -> 2.25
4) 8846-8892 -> 2.27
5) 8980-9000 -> 2.18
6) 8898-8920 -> 2.36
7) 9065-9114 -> 2.45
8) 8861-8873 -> 2.35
